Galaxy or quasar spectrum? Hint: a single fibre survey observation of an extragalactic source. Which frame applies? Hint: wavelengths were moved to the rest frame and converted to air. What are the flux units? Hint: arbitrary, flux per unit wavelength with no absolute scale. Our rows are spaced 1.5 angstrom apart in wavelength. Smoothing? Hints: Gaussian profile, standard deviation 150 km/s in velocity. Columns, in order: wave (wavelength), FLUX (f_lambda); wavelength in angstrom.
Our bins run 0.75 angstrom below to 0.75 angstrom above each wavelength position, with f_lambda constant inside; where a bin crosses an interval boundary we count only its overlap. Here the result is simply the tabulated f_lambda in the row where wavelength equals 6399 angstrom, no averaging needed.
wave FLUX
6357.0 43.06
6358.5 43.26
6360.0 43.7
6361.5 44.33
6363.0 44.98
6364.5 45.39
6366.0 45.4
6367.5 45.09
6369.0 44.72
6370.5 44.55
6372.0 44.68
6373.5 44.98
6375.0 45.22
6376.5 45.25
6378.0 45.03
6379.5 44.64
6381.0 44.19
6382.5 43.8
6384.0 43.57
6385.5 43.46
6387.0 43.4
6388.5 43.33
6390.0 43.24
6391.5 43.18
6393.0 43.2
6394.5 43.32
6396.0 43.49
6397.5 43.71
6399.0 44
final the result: 44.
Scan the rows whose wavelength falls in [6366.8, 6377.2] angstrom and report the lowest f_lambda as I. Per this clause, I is 44.55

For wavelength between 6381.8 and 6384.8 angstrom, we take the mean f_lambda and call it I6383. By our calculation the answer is 43.7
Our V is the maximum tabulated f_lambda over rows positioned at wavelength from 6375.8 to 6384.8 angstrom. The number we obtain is 45.25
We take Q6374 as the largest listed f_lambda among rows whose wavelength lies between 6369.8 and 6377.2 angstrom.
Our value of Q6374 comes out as 45.25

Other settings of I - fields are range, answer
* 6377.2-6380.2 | 44.64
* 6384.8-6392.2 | 43.18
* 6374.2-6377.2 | 45.22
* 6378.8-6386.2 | 43.46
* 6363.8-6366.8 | 45.39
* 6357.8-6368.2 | 43.26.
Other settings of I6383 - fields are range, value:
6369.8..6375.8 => 44.9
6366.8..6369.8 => 44.9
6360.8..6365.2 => 44.9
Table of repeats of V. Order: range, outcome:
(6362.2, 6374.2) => 45.4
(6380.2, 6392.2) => 44.19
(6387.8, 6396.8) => 43.49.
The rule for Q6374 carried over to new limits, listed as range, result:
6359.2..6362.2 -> 44.33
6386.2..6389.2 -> 43.4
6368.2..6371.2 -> 44.72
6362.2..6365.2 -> 45.39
